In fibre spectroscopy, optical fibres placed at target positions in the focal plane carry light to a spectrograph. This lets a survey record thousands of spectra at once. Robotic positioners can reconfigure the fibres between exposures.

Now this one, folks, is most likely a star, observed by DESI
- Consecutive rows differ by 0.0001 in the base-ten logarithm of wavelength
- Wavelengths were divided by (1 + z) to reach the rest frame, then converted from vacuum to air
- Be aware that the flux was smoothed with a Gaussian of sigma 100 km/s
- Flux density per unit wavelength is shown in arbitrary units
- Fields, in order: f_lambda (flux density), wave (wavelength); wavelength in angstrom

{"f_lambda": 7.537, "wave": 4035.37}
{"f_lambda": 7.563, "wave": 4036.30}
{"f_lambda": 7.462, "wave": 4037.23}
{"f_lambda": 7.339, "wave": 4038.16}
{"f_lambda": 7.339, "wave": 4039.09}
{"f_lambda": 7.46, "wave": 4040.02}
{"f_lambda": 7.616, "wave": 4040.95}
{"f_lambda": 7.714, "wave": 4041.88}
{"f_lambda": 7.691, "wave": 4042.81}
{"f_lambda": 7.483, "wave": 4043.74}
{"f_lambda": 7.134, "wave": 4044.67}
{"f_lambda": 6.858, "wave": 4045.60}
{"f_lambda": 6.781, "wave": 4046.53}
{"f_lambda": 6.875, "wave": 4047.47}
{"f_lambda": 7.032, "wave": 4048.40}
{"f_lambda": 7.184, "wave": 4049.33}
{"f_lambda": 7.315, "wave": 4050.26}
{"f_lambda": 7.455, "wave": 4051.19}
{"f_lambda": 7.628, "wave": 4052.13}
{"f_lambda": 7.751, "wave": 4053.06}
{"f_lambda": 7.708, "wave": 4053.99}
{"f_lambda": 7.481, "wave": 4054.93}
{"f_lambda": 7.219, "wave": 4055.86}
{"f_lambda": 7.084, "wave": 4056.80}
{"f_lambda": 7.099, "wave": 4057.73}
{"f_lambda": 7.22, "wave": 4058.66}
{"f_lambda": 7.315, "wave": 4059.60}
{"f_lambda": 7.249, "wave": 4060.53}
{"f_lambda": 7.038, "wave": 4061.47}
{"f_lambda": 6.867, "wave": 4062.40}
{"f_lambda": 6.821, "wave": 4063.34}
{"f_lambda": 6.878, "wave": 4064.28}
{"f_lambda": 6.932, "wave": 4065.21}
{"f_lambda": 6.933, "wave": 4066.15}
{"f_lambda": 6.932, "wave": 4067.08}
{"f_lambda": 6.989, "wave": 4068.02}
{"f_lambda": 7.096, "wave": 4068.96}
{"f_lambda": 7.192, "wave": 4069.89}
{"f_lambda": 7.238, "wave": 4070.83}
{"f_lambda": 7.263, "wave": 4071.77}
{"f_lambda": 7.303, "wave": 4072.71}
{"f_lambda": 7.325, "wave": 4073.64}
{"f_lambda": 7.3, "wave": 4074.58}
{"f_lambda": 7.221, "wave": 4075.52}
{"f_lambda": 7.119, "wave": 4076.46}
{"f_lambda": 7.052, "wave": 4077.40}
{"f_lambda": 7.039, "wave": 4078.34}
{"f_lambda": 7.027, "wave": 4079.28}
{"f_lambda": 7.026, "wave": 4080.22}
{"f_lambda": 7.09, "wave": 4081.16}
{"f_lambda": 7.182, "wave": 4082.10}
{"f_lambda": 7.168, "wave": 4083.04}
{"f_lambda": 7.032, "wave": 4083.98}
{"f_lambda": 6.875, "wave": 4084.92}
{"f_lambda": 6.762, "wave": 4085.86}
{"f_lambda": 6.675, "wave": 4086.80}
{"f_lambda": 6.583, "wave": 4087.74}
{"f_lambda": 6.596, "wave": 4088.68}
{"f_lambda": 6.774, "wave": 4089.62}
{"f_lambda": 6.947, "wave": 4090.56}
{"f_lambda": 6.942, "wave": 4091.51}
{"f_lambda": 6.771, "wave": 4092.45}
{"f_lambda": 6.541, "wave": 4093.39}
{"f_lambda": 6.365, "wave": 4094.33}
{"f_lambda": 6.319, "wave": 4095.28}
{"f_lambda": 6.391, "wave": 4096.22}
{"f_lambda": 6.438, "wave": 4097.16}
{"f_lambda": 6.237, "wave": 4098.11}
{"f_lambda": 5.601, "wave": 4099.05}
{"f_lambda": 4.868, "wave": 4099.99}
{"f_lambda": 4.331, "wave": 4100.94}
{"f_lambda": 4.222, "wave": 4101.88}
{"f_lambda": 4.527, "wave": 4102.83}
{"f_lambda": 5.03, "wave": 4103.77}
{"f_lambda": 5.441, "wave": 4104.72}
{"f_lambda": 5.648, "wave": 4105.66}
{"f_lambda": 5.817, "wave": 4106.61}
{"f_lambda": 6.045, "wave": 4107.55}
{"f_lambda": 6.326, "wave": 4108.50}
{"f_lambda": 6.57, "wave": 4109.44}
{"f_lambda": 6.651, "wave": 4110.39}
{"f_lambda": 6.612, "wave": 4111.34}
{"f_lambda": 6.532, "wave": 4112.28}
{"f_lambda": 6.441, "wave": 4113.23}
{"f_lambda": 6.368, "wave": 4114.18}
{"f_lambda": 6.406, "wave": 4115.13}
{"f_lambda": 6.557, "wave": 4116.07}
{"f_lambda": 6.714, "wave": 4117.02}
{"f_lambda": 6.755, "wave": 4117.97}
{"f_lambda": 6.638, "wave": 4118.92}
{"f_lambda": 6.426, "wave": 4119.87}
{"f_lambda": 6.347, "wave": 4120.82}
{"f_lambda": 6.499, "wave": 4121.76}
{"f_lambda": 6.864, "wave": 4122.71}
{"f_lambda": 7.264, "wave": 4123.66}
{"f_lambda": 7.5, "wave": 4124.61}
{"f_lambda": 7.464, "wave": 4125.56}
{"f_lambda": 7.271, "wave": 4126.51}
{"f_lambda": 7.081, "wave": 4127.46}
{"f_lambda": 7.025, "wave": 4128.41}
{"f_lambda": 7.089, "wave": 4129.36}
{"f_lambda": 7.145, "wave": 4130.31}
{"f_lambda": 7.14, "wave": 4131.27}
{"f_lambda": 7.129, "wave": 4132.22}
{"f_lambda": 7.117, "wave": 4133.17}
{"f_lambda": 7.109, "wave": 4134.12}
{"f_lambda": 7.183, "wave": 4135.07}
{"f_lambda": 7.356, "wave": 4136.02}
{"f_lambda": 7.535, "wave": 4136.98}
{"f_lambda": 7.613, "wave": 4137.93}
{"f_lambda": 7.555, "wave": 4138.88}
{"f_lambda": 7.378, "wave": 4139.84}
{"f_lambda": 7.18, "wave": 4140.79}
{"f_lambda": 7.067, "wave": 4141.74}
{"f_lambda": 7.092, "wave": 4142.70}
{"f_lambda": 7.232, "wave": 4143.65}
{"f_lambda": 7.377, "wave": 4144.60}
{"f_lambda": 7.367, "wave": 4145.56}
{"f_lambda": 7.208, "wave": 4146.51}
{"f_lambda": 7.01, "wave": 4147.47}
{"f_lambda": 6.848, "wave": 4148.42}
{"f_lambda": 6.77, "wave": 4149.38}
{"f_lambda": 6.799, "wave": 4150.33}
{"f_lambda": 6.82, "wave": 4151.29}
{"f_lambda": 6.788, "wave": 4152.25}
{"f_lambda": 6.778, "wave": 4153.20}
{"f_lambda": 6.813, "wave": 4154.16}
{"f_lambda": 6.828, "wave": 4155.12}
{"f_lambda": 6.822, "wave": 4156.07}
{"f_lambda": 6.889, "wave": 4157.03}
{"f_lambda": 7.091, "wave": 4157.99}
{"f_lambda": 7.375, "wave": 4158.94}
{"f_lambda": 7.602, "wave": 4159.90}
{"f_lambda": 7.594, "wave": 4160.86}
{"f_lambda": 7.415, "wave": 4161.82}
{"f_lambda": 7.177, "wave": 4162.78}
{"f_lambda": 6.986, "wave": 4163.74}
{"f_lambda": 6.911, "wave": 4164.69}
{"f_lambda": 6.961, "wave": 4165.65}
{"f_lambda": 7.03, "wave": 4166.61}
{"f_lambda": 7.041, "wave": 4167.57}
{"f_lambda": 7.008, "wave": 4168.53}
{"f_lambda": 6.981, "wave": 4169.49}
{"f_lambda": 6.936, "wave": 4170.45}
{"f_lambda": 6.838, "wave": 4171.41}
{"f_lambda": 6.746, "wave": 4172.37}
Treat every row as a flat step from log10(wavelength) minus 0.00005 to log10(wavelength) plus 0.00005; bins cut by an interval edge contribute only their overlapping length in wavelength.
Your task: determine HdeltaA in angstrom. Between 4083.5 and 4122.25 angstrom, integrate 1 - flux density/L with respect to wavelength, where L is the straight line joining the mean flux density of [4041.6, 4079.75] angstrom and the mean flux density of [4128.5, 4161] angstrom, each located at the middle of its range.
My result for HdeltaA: 5.0 angstrom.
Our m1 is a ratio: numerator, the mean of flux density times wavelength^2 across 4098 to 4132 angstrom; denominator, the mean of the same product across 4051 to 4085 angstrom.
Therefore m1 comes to 0.90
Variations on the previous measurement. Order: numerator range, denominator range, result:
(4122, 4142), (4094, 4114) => 1.26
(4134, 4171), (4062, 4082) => 1.05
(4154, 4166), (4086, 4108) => 1.23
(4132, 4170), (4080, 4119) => 1.16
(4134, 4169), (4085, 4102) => 1.17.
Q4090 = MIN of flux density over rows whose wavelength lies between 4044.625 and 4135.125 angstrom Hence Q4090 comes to 4.222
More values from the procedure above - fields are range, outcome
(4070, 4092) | 6.583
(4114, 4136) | 6.347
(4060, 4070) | 6.821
